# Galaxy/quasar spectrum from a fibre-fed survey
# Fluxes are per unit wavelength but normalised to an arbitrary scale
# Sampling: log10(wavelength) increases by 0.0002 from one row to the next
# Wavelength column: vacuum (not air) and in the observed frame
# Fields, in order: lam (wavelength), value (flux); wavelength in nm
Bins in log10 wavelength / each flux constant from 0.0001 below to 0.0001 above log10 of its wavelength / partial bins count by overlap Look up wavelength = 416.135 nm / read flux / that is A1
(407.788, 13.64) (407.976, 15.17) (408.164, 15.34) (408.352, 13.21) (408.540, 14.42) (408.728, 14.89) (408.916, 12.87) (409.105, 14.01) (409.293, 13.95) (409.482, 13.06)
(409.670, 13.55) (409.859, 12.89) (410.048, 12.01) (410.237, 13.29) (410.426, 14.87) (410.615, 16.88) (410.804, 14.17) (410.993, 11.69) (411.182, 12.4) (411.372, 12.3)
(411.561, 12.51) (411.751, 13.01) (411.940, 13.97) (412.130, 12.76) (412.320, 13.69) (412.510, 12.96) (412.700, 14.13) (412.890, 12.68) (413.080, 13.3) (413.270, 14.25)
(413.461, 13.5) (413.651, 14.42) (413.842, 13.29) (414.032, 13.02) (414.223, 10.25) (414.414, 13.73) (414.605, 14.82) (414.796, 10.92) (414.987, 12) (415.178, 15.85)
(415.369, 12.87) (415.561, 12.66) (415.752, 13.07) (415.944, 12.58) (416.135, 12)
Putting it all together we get 12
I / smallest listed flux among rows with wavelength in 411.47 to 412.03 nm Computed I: 12.51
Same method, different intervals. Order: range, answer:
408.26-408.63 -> 13.21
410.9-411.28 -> 11.69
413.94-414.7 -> 10.25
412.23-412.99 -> 12.68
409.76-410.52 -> 12.01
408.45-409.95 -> 12.87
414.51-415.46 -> 10.92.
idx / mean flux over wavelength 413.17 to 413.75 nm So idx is 14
